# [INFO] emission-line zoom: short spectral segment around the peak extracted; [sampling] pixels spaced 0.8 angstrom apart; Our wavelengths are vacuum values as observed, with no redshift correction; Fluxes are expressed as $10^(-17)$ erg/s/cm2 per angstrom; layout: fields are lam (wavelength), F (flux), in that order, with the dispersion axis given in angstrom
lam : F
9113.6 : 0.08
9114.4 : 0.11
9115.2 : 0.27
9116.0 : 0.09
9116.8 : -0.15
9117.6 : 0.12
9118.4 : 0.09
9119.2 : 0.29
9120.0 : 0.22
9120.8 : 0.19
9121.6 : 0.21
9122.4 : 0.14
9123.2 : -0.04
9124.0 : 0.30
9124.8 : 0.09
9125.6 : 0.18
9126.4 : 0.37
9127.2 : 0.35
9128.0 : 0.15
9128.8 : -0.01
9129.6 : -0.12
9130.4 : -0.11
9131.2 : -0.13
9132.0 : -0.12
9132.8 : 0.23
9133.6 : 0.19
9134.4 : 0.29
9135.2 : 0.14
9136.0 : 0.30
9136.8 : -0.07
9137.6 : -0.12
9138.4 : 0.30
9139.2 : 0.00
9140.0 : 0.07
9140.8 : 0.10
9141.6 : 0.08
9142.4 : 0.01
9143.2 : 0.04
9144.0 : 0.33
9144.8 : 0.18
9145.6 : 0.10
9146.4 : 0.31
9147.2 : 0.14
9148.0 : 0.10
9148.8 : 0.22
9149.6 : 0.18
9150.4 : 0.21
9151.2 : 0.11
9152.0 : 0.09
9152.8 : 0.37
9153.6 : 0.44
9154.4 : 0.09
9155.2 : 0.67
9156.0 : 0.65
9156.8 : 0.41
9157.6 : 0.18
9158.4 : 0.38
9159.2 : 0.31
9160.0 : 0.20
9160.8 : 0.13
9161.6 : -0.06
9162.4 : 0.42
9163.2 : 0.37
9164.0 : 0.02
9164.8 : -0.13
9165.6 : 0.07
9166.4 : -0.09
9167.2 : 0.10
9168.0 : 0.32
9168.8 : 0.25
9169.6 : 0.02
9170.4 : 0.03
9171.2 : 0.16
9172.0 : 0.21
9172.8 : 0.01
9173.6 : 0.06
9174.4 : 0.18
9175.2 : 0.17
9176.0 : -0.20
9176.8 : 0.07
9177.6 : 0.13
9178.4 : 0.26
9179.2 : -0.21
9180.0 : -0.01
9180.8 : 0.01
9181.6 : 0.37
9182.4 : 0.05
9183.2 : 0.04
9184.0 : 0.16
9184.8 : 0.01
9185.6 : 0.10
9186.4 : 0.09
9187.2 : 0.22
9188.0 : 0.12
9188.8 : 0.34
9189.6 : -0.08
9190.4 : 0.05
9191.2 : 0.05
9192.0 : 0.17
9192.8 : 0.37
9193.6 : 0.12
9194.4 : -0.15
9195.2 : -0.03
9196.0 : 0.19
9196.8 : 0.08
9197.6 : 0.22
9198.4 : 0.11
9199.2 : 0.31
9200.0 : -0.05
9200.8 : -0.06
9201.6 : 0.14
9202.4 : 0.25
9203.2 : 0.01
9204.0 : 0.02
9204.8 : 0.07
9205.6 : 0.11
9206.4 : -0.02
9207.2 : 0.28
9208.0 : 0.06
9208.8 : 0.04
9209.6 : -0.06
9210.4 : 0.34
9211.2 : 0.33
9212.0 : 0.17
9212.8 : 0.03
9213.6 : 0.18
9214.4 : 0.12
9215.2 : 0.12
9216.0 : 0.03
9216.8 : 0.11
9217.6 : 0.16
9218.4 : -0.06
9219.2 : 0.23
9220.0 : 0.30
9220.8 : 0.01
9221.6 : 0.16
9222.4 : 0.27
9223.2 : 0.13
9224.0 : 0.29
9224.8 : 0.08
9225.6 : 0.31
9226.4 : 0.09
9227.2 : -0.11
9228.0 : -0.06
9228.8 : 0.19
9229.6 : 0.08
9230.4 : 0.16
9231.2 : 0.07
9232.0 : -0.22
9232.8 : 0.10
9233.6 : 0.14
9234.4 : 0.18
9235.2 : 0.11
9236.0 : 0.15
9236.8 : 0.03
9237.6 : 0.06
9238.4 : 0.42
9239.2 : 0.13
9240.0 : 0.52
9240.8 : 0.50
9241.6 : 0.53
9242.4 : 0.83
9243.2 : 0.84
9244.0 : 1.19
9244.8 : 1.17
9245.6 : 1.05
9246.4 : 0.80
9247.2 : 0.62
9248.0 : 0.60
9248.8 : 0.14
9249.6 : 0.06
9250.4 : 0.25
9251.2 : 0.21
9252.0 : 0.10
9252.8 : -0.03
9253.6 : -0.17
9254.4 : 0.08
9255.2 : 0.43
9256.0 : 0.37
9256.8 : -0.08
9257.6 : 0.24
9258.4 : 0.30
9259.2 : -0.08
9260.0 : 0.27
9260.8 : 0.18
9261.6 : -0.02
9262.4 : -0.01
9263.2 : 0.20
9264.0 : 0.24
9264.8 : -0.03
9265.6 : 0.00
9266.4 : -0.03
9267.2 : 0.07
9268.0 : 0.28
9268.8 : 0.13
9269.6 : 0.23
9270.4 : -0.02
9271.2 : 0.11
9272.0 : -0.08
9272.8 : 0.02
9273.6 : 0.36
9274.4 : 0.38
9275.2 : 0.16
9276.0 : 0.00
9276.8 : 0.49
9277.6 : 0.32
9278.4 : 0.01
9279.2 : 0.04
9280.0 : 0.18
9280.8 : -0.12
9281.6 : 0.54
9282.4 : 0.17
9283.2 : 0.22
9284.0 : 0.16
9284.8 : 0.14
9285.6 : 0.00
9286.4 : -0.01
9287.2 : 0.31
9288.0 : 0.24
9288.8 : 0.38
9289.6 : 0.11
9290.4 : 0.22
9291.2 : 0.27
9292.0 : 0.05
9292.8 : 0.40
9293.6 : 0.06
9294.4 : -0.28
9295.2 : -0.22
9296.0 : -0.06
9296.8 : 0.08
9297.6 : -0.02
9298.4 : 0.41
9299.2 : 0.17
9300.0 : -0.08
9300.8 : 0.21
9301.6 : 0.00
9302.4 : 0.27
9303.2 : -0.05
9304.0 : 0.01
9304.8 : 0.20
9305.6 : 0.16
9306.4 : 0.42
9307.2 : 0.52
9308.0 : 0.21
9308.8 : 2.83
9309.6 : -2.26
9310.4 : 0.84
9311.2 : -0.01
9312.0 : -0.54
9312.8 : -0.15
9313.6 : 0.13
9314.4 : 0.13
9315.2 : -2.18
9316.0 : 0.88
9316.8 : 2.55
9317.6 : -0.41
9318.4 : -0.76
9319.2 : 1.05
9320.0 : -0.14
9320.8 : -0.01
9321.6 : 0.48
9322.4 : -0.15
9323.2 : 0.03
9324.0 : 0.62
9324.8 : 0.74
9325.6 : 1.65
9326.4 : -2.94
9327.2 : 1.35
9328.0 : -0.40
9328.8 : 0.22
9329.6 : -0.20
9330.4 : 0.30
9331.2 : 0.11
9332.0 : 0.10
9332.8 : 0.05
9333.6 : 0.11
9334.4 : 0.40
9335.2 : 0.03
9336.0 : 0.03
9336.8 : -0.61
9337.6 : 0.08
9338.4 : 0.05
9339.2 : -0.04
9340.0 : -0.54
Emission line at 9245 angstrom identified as [O III] 5007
